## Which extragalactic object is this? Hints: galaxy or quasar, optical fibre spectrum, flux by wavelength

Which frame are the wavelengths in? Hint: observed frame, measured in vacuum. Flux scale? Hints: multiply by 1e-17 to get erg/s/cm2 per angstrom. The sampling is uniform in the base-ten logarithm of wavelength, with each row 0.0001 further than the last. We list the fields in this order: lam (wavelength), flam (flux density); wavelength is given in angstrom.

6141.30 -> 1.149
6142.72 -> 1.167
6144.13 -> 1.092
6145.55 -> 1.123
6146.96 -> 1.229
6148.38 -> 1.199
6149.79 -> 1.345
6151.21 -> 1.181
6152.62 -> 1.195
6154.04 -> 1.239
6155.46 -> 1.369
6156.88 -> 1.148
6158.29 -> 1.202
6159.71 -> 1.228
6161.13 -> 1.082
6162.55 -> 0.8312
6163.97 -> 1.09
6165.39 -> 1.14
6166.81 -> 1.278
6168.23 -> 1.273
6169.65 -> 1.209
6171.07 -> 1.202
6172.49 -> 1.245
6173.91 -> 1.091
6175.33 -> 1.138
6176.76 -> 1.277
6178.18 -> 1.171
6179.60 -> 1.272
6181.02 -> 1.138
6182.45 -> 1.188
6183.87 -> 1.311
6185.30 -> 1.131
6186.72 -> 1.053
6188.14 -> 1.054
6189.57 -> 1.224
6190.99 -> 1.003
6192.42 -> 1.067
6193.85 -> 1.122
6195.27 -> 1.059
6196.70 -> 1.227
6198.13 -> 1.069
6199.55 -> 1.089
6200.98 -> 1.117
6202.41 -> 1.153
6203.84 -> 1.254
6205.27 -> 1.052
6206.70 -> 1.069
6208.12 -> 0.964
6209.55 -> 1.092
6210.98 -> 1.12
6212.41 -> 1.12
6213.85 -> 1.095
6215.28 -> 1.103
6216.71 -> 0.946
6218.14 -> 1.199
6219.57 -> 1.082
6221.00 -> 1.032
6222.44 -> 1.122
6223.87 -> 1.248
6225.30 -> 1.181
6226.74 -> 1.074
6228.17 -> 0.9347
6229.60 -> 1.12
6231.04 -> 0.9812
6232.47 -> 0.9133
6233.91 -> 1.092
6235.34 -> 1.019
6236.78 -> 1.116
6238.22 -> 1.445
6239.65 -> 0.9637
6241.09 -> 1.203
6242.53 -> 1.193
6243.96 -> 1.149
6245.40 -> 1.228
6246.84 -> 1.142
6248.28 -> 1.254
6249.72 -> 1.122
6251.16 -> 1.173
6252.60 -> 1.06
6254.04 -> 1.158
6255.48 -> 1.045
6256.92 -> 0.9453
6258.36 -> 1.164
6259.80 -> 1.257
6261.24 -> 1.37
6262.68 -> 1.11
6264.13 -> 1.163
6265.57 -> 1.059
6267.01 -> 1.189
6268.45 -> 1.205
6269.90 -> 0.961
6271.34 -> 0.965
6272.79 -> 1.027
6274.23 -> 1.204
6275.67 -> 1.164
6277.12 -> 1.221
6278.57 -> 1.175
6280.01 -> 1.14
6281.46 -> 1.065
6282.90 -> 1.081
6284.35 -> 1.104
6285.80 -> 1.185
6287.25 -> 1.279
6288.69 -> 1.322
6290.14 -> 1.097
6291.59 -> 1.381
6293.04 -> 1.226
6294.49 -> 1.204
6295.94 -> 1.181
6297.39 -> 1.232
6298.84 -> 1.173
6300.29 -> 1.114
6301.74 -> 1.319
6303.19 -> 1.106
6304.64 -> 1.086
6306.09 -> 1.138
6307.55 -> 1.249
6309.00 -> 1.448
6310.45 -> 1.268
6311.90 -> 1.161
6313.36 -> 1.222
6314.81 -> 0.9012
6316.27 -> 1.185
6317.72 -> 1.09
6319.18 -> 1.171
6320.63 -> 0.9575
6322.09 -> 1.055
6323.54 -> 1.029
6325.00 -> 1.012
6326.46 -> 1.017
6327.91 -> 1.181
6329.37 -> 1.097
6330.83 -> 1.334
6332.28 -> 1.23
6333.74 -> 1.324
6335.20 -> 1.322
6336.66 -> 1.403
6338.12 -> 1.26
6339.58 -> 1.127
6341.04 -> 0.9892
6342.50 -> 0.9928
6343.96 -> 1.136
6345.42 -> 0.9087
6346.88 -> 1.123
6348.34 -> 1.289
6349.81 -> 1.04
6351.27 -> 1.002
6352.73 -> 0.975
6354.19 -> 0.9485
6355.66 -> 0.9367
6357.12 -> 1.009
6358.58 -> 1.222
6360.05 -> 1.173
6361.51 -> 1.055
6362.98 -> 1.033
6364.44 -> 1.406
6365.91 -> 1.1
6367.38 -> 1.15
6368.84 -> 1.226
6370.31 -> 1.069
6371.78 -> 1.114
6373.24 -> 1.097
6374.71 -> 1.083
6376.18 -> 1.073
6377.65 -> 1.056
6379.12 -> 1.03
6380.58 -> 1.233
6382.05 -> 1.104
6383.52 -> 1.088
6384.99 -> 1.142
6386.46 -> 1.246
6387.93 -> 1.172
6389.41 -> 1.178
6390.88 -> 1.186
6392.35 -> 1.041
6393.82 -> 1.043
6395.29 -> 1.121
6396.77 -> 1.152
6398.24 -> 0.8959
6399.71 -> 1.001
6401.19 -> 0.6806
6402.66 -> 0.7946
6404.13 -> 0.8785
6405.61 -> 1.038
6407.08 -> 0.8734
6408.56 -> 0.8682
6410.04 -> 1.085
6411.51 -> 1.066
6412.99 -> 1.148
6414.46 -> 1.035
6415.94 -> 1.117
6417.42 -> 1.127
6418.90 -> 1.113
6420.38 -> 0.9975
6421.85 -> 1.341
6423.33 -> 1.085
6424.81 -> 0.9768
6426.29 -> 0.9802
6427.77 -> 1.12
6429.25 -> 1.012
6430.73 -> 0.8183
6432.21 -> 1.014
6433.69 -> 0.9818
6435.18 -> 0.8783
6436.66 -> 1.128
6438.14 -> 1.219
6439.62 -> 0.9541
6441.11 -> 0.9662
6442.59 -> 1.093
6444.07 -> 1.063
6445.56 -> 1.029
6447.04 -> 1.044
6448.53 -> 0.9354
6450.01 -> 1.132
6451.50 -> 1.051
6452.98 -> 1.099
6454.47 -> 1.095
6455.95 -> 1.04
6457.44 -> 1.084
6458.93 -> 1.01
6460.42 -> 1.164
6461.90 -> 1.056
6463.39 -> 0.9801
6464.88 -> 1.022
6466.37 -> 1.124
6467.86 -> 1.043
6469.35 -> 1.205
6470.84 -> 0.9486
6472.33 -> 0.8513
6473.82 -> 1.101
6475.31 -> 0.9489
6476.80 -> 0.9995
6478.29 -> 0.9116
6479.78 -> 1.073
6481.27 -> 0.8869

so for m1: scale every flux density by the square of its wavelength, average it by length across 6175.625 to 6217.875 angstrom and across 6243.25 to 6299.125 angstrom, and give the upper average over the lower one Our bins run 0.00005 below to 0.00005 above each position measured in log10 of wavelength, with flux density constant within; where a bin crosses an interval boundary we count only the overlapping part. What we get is 1.06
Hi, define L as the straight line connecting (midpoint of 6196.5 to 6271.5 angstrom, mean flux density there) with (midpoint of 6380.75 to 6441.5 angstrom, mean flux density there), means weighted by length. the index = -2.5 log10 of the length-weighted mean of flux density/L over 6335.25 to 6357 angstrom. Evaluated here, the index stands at -0.02 mag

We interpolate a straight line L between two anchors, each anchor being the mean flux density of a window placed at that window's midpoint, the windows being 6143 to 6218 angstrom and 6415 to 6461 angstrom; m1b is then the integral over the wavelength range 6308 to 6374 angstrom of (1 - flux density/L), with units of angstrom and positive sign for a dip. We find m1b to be -2.4 angstrom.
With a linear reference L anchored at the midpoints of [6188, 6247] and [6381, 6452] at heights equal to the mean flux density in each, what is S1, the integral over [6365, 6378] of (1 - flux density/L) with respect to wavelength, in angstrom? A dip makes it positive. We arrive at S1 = -0.7 angstrom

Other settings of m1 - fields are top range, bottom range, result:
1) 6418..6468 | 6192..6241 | 1.03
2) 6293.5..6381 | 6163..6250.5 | 1.05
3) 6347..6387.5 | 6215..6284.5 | 1.03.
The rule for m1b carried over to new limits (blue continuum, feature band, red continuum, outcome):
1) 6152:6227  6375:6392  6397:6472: -1.33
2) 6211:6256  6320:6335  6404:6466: -0.71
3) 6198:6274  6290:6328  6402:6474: -2.48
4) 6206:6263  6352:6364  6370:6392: 0.75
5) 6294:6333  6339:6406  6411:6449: 1.67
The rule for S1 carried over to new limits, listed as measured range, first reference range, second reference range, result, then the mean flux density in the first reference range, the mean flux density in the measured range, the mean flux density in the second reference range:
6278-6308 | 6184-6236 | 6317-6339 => -1.0 angstrom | 1.09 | 1.18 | 1.17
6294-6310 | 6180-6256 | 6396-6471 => -1.8 angstrom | 1.12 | 1.21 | 1.03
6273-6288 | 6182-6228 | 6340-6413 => -0.9 angstrom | 1.11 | 1.16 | 1.06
